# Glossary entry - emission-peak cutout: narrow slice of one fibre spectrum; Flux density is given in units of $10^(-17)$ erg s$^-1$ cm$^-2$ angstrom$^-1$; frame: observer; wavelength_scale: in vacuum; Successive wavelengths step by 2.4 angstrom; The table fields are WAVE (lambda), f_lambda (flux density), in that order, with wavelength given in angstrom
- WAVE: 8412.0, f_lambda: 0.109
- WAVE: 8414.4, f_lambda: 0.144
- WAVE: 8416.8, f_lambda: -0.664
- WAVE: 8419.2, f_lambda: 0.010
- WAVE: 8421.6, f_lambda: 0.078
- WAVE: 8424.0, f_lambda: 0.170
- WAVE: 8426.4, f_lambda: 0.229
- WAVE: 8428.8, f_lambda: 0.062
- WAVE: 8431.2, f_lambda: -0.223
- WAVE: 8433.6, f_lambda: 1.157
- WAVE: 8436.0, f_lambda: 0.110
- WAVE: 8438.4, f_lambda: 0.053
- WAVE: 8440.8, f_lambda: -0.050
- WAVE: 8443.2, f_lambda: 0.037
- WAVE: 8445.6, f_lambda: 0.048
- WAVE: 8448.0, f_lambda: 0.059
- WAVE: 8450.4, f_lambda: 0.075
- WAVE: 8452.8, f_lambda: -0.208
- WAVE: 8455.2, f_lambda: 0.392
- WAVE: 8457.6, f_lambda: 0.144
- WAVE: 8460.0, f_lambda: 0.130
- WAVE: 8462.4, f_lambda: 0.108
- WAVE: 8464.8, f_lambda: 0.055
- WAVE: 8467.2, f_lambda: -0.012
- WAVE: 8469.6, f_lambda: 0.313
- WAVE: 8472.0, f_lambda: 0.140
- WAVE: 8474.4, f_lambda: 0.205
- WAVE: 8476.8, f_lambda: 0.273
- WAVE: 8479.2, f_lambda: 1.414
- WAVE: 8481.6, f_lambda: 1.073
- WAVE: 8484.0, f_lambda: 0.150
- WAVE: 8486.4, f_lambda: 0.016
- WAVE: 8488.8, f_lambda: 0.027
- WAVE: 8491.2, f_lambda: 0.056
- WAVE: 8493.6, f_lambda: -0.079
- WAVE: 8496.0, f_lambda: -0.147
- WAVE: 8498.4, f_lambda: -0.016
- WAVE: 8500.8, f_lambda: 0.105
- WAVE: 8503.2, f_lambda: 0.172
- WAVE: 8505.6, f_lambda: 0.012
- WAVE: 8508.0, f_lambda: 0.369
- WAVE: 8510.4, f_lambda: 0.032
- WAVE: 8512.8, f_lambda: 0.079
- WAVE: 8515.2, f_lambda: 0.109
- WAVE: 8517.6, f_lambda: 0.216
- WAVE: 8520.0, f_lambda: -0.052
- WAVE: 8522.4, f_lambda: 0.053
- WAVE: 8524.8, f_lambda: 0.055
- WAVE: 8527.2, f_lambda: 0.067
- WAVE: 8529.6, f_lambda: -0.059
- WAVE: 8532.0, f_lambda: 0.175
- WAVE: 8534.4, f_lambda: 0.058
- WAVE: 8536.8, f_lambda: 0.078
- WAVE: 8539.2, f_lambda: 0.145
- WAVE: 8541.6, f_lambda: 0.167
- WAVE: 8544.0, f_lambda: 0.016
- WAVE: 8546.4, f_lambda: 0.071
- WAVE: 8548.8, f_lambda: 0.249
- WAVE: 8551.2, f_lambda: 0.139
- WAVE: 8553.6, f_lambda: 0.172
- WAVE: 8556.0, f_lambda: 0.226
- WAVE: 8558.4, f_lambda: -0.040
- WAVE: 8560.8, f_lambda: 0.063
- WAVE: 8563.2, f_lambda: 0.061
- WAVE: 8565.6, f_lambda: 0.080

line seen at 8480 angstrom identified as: H-beta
